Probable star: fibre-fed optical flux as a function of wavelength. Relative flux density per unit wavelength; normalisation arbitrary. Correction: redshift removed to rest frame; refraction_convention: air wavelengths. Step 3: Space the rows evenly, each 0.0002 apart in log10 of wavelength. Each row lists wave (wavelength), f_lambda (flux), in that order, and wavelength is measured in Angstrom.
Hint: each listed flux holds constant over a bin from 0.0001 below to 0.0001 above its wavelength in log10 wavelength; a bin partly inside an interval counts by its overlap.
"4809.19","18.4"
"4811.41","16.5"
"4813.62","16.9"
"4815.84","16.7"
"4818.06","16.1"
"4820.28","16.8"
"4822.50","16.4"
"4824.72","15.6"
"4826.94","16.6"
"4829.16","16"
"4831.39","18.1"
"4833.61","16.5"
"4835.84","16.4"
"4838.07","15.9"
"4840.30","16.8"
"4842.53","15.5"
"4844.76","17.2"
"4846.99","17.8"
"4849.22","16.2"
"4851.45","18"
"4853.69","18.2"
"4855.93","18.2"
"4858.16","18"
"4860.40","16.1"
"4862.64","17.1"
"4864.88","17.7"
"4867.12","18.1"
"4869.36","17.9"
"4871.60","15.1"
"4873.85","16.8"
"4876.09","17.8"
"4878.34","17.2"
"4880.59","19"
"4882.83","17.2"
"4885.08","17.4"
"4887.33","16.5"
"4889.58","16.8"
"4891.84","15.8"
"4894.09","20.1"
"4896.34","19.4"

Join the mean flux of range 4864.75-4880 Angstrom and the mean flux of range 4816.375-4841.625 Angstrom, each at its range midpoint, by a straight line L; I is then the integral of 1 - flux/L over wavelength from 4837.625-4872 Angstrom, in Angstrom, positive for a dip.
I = -0.5 Angstrom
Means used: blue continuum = 16.5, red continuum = 17.3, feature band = 17.2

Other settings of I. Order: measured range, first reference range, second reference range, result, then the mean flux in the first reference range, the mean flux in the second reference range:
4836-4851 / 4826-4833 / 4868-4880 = 0.3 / 16.9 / 17.1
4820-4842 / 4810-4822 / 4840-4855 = 0.5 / 16.6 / 17.1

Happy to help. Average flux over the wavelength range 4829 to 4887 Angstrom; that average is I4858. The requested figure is 17.2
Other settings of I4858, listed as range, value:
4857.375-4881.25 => 17.3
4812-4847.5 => 16.6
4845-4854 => 17.5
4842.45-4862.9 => 17.3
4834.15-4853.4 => 16.8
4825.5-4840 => 16.6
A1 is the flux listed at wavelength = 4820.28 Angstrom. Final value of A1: 16.8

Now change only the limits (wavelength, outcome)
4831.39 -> 18.1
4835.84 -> 16.4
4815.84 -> 16.7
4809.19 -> 18.4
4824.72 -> 15.6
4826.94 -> 16.6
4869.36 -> 17.9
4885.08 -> 17.4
